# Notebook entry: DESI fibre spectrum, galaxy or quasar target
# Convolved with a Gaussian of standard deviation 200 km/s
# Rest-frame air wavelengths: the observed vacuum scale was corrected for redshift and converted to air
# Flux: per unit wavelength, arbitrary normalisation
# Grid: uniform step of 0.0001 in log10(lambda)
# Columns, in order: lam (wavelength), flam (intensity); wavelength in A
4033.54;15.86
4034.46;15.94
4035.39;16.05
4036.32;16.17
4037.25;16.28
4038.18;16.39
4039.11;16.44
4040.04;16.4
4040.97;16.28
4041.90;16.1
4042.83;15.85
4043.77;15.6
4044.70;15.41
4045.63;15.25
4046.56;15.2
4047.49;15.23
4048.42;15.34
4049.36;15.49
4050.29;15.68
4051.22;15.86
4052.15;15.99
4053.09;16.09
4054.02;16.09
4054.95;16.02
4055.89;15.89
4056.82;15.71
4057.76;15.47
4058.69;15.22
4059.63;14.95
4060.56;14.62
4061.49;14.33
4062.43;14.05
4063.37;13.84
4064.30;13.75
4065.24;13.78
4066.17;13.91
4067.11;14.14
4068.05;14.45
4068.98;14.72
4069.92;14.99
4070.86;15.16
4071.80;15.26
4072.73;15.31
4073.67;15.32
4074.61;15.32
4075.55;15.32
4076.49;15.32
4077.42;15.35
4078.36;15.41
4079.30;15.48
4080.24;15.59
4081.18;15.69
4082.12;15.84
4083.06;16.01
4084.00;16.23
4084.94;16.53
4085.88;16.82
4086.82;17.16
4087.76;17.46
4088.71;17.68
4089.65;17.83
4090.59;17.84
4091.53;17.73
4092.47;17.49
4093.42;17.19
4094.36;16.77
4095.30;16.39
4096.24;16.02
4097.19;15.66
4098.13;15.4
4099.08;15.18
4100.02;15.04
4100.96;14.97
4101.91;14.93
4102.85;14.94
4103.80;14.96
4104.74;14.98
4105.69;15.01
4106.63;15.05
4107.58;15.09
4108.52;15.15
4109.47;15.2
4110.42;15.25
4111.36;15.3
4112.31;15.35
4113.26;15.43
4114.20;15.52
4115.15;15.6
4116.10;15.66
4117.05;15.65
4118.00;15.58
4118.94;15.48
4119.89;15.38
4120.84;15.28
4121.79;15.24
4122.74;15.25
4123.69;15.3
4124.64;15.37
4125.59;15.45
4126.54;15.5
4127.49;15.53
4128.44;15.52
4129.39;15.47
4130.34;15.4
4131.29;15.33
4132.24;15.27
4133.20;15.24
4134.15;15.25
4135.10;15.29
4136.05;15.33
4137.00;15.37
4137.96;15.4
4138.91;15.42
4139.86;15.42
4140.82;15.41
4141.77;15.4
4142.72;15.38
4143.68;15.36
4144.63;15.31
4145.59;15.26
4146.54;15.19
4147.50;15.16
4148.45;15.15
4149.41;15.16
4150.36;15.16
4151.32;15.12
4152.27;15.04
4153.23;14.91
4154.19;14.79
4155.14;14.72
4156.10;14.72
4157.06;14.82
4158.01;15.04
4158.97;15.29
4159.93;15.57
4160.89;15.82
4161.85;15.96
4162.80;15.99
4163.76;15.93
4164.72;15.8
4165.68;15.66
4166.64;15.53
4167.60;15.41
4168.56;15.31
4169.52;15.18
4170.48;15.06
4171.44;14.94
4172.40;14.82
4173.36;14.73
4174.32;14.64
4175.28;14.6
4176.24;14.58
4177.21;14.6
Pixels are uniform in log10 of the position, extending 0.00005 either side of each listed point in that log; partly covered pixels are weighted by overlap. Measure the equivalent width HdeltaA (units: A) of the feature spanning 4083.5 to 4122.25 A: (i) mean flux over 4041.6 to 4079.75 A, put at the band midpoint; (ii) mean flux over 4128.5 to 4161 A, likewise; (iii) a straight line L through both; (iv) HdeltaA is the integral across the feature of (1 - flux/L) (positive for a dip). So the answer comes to -1.75 A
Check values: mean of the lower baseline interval 15.2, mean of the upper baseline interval 15.2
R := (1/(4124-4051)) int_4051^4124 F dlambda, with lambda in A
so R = 15.5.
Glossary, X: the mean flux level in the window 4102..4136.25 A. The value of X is 15.3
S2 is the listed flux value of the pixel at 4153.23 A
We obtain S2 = 14.91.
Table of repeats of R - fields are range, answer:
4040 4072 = 15.2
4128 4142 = 15.4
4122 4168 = 15.3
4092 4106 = 15.7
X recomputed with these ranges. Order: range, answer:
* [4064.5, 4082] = 15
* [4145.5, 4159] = 15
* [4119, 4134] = 15.4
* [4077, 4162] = 15.6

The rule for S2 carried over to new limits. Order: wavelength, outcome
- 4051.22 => 15.86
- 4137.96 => 15.4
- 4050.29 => 15.68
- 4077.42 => 15.35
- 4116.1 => 15.66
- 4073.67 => 15.32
